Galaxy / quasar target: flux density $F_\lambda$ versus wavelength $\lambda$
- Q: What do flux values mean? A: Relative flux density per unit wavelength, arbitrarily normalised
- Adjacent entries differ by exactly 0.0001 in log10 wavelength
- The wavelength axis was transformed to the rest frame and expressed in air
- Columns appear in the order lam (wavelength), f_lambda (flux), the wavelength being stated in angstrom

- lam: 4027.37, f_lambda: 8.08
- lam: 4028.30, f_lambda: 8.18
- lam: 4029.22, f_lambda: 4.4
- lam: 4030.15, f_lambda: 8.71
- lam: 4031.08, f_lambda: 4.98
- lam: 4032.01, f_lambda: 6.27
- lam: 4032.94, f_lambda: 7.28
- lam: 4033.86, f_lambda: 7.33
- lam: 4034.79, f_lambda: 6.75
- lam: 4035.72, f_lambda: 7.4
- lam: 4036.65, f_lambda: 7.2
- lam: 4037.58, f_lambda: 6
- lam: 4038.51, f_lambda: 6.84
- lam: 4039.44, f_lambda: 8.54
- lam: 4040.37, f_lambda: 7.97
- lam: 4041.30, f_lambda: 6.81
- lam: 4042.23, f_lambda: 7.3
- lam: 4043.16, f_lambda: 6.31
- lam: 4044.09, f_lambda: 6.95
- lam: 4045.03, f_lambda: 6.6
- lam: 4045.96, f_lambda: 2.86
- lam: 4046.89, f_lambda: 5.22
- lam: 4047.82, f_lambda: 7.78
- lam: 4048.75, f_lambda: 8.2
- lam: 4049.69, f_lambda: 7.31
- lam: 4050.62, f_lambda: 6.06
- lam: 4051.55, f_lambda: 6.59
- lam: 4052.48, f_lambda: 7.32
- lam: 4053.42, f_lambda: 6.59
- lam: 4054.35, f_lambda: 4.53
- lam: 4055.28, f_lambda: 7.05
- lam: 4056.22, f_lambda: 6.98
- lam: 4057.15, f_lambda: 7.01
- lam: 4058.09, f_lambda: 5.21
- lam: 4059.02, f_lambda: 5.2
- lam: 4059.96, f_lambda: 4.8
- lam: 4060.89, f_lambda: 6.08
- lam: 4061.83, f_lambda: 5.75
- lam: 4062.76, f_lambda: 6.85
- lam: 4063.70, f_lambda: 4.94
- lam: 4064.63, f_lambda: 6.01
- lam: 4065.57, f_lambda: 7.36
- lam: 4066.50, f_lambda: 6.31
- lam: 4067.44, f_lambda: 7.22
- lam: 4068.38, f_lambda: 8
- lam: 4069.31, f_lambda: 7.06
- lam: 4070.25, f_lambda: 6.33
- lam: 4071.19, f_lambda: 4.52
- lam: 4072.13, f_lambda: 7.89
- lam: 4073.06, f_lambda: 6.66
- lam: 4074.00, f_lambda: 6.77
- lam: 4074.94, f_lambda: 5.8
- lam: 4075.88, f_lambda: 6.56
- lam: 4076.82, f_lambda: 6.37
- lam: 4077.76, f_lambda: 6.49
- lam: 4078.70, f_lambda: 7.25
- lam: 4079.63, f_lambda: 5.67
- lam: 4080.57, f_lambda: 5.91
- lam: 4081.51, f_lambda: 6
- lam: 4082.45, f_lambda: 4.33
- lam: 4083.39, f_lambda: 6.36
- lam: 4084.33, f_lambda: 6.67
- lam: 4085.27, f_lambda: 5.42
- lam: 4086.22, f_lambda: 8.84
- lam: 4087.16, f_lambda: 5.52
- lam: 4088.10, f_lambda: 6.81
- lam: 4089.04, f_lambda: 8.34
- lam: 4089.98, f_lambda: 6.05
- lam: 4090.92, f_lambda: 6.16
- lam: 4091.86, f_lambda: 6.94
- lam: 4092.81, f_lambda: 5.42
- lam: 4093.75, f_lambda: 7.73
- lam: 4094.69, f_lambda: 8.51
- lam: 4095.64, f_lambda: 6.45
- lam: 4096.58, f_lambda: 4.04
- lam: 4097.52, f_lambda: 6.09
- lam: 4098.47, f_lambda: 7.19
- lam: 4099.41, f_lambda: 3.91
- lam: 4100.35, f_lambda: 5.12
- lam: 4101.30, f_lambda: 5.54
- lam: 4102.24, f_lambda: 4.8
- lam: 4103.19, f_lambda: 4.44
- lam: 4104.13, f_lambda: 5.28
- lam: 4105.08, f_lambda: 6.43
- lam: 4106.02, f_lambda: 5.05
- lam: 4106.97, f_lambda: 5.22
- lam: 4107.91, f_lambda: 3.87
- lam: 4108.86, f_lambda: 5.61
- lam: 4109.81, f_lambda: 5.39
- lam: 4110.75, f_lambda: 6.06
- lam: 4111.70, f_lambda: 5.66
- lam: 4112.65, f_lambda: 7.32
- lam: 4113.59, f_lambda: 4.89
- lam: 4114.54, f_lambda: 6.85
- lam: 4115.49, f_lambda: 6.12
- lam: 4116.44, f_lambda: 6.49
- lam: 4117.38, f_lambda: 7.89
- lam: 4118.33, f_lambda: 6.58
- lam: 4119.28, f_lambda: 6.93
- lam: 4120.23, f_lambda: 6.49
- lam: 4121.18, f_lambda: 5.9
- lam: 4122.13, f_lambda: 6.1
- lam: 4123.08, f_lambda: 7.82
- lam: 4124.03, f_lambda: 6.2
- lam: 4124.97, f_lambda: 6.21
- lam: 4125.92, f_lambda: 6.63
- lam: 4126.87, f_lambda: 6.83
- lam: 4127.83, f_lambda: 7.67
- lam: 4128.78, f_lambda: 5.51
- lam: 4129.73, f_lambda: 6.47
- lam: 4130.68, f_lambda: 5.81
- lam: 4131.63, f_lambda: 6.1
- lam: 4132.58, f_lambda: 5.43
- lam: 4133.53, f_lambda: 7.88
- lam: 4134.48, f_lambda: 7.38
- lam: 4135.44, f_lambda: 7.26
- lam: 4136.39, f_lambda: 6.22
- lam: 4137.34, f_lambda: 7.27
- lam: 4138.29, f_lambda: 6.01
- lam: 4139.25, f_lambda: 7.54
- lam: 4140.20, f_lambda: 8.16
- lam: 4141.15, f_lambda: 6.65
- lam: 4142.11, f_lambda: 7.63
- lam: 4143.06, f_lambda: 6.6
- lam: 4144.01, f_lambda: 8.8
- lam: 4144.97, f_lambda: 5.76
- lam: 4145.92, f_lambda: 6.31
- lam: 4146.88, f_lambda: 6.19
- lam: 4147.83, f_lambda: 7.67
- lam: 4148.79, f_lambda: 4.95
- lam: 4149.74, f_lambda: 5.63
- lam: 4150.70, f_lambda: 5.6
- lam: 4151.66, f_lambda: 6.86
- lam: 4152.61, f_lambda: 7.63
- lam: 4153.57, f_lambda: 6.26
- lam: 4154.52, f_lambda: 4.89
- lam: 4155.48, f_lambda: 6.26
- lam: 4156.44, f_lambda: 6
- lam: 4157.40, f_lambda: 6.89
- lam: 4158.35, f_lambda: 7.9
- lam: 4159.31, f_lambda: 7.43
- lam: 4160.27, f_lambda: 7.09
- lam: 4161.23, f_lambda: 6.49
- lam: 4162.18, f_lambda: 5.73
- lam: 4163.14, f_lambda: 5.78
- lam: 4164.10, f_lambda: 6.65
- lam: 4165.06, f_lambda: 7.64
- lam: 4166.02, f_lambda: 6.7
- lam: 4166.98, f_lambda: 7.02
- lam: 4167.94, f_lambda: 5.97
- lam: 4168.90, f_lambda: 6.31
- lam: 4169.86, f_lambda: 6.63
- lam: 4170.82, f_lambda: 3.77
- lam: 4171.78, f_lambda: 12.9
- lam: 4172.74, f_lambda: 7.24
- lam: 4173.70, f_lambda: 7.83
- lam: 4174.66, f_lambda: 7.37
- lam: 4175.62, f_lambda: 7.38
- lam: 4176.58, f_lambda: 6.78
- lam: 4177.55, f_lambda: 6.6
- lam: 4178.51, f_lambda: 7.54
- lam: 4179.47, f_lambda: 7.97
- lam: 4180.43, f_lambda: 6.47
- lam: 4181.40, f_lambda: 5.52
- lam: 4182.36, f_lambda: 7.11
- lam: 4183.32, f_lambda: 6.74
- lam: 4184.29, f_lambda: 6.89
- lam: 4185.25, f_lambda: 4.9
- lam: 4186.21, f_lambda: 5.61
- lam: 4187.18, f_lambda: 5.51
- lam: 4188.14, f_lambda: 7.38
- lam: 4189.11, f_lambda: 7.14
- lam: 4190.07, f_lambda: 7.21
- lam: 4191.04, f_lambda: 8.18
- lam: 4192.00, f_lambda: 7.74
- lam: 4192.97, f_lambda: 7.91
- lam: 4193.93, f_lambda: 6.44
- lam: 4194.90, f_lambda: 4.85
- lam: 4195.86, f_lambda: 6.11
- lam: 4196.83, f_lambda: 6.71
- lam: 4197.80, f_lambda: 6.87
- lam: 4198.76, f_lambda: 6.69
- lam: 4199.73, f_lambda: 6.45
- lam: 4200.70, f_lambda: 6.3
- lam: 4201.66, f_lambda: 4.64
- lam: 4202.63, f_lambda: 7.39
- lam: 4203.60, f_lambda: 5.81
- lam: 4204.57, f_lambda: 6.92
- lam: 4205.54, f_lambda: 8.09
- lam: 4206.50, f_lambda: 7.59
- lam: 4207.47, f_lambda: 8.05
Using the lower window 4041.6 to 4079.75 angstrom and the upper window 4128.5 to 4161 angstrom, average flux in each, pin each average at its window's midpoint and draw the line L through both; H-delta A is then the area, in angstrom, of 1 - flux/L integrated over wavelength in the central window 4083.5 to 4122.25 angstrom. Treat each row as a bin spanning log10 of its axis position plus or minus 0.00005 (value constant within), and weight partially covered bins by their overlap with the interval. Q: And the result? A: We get 2.50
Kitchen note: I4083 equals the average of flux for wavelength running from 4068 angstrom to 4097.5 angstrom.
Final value 6.47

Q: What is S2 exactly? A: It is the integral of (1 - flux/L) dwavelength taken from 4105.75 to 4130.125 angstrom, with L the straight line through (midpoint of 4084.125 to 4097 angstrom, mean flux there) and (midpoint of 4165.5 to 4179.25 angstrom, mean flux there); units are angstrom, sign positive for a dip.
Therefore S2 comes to 2.1 angstrom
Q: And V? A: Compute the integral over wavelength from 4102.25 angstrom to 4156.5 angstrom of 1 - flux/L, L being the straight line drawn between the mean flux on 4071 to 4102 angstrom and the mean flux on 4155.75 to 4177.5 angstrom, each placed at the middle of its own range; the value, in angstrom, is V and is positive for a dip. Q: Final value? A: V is 2.4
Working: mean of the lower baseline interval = 6.29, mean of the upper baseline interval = 6.96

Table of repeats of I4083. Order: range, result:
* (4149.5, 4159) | 6.43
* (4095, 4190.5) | 6.46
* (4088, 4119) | 6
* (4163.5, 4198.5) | 6.87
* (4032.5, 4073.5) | 6.57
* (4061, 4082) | 6.43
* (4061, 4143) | 6.34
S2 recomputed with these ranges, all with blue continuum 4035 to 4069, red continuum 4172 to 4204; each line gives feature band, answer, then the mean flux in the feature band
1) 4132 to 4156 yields 0.06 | 6.67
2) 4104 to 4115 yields 1.63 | 5.64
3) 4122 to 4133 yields 0.41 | 6.41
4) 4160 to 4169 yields 0.25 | 6.54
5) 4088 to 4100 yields 0.36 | 6.41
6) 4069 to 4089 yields 0.60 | 6.38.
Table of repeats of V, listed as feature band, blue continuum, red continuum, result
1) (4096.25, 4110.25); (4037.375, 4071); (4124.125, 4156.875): 2.9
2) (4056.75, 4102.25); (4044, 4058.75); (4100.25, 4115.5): -2.6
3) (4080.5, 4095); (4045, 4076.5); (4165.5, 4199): -0.2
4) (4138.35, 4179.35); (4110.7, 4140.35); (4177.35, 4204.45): -1.4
